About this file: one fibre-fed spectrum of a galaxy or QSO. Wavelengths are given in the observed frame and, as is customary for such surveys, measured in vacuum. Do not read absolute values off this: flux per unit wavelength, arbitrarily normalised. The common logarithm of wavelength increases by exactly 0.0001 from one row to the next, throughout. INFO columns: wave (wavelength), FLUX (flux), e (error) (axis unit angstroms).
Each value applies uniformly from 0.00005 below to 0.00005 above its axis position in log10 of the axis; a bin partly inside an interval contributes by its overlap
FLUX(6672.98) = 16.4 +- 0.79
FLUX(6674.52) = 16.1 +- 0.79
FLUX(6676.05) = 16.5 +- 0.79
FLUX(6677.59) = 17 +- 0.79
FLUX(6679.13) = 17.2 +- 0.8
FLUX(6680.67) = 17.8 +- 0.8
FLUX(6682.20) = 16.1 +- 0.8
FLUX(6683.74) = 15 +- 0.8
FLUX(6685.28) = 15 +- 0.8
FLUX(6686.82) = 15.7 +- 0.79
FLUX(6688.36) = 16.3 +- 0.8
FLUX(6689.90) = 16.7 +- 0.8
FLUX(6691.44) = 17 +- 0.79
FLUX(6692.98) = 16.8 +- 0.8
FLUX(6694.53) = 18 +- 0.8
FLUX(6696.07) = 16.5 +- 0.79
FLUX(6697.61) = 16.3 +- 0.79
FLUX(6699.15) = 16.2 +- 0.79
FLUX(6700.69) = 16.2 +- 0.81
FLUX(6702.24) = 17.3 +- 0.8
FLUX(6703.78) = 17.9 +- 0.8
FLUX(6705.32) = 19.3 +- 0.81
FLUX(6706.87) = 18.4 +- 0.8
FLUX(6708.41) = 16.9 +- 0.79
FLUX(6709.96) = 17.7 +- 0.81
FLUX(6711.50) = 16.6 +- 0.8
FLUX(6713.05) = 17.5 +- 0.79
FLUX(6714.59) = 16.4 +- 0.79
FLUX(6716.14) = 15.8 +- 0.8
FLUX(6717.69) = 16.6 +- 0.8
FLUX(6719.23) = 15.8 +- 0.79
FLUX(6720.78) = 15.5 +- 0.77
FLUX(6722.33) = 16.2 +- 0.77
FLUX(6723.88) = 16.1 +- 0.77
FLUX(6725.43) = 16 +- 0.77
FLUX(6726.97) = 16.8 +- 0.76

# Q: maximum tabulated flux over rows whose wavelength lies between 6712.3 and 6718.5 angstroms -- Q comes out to 17.5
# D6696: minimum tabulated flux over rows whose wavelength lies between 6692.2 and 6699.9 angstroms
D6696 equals 16.2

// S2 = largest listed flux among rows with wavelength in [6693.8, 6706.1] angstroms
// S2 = 19.3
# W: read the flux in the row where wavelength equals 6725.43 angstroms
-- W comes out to 16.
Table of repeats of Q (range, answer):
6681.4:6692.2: 17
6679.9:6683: 17.8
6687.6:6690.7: 16.7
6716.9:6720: 16.6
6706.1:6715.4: 18.4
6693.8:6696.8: 18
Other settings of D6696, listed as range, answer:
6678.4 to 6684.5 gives 15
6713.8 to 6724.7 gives 15.5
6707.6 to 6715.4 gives 16.4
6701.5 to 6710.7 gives 16.9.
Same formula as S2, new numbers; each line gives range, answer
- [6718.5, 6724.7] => 16.2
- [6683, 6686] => 15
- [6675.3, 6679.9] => 17.2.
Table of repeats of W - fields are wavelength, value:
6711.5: 16.6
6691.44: 17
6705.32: 19.3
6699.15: 16.2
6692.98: 16.8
